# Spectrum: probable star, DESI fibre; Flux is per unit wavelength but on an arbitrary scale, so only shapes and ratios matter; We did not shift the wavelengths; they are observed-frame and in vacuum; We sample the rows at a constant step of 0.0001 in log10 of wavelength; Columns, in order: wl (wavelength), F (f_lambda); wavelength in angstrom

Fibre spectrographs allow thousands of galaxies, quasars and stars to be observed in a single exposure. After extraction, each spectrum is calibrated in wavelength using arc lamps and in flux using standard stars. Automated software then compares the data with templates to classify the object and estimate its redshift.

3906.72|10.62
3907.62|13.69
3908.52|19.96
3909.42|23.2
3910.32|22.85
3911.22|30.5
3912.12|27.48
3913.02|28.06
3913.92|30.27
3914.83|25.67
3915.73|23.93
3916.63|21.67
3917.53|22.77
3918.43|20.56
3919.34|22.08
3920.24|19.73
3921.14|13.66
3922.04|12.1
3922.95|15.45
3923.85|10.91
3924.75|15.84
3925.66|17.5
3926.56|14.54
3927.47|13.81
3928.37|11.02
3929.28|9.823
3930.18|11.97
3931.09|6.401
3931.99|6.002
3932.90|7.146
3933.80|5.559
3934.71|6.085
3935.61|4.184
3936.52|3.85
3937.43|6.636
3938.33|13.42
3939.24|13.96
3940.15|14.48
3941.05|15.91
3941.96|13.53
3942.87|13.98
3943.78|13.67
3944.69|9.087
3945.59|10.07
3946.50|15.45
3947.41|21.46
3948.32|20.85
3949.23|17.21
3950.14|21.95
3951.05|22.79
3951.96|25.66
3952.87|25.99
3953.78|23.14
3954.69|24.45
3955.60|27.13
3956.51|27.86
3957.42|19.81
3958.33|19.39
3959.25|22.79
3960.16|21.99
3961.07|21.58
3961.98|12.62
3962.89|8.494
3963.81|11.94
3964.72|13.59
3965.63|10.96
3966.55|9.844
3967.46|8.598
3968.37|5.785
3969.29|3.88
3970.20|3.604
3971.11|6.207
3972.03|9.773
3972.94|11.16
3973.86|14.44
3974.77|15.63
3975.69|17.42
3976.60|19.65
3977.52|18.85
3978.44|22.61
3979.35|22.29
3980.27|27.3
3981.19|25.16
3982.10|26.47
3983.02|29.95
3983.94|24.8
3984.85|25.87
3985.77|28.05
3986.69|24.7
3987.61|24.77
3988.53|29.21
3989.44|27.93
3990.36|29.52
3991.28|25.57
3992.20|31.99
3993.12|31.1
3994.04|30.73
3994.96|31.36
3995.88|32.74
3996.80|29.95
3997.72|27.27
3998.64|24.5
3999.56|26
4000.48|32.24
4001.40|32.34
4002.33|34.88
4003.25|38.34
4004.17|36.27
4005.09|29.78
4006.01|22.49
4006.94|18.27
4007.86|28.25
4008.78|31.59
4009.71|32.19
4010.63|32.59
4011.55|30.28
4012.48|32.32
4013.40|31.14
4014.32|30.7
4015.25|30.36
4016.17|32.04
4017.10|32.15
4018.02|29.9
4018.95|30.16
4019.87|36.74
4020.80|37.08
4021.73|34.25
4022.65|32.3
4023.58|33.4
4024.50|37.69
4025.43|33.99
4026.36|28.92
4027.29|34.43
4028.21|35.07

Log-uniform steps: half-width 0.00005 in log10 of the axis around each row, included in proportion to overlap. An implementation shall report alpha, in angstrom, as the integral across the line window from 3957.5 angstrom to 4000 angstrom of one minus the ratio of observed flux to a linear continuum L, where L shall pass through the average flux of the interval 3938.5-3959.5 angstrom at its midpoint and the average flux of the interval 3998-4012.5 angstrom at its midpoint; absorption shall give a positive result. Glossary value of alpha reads 7.9 angstrom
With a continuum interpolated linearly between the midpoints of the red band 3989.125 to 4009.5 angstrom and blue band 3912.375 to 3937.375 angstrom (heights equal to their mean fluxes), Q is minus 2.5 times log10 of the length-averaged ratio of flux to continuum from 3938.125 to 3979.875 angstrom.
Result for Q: 0.29 mag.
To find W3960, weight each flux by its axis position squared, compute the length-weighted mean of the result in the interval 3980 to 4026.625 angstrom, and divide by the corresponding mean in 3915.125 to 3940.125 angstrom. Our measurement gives 2.4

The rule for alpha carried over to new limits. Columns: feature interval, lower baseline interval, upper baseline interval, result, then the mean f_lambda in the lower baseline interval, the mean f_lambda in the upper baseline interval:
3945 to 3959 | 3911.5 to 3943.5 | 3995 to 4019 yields -1.20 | 14.9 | 30.4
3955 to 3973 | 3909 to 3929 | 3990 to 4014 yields 8.02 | 20.1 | 30.1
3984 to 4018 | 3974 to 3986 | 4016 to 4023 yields -1.63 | 23.1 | 33.1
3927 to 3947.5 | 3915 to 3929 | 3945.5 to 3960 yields 9.45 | 17.1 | 21.9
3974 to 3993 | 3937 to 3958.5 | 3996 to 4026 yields 0.68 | 18.3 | 31.3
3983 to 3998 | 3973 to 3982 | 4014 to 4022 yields -2.71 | 20.2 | 32.6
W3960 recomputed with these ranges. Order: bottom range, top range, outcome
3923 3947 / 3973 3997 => 2.36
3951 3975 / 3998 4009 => 1.91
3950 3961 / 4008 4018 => 1.37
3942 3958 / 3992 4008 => 1.54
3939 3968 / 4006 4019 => 1.76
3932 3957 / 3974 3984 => 1.46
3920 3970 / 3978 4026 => 2.14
